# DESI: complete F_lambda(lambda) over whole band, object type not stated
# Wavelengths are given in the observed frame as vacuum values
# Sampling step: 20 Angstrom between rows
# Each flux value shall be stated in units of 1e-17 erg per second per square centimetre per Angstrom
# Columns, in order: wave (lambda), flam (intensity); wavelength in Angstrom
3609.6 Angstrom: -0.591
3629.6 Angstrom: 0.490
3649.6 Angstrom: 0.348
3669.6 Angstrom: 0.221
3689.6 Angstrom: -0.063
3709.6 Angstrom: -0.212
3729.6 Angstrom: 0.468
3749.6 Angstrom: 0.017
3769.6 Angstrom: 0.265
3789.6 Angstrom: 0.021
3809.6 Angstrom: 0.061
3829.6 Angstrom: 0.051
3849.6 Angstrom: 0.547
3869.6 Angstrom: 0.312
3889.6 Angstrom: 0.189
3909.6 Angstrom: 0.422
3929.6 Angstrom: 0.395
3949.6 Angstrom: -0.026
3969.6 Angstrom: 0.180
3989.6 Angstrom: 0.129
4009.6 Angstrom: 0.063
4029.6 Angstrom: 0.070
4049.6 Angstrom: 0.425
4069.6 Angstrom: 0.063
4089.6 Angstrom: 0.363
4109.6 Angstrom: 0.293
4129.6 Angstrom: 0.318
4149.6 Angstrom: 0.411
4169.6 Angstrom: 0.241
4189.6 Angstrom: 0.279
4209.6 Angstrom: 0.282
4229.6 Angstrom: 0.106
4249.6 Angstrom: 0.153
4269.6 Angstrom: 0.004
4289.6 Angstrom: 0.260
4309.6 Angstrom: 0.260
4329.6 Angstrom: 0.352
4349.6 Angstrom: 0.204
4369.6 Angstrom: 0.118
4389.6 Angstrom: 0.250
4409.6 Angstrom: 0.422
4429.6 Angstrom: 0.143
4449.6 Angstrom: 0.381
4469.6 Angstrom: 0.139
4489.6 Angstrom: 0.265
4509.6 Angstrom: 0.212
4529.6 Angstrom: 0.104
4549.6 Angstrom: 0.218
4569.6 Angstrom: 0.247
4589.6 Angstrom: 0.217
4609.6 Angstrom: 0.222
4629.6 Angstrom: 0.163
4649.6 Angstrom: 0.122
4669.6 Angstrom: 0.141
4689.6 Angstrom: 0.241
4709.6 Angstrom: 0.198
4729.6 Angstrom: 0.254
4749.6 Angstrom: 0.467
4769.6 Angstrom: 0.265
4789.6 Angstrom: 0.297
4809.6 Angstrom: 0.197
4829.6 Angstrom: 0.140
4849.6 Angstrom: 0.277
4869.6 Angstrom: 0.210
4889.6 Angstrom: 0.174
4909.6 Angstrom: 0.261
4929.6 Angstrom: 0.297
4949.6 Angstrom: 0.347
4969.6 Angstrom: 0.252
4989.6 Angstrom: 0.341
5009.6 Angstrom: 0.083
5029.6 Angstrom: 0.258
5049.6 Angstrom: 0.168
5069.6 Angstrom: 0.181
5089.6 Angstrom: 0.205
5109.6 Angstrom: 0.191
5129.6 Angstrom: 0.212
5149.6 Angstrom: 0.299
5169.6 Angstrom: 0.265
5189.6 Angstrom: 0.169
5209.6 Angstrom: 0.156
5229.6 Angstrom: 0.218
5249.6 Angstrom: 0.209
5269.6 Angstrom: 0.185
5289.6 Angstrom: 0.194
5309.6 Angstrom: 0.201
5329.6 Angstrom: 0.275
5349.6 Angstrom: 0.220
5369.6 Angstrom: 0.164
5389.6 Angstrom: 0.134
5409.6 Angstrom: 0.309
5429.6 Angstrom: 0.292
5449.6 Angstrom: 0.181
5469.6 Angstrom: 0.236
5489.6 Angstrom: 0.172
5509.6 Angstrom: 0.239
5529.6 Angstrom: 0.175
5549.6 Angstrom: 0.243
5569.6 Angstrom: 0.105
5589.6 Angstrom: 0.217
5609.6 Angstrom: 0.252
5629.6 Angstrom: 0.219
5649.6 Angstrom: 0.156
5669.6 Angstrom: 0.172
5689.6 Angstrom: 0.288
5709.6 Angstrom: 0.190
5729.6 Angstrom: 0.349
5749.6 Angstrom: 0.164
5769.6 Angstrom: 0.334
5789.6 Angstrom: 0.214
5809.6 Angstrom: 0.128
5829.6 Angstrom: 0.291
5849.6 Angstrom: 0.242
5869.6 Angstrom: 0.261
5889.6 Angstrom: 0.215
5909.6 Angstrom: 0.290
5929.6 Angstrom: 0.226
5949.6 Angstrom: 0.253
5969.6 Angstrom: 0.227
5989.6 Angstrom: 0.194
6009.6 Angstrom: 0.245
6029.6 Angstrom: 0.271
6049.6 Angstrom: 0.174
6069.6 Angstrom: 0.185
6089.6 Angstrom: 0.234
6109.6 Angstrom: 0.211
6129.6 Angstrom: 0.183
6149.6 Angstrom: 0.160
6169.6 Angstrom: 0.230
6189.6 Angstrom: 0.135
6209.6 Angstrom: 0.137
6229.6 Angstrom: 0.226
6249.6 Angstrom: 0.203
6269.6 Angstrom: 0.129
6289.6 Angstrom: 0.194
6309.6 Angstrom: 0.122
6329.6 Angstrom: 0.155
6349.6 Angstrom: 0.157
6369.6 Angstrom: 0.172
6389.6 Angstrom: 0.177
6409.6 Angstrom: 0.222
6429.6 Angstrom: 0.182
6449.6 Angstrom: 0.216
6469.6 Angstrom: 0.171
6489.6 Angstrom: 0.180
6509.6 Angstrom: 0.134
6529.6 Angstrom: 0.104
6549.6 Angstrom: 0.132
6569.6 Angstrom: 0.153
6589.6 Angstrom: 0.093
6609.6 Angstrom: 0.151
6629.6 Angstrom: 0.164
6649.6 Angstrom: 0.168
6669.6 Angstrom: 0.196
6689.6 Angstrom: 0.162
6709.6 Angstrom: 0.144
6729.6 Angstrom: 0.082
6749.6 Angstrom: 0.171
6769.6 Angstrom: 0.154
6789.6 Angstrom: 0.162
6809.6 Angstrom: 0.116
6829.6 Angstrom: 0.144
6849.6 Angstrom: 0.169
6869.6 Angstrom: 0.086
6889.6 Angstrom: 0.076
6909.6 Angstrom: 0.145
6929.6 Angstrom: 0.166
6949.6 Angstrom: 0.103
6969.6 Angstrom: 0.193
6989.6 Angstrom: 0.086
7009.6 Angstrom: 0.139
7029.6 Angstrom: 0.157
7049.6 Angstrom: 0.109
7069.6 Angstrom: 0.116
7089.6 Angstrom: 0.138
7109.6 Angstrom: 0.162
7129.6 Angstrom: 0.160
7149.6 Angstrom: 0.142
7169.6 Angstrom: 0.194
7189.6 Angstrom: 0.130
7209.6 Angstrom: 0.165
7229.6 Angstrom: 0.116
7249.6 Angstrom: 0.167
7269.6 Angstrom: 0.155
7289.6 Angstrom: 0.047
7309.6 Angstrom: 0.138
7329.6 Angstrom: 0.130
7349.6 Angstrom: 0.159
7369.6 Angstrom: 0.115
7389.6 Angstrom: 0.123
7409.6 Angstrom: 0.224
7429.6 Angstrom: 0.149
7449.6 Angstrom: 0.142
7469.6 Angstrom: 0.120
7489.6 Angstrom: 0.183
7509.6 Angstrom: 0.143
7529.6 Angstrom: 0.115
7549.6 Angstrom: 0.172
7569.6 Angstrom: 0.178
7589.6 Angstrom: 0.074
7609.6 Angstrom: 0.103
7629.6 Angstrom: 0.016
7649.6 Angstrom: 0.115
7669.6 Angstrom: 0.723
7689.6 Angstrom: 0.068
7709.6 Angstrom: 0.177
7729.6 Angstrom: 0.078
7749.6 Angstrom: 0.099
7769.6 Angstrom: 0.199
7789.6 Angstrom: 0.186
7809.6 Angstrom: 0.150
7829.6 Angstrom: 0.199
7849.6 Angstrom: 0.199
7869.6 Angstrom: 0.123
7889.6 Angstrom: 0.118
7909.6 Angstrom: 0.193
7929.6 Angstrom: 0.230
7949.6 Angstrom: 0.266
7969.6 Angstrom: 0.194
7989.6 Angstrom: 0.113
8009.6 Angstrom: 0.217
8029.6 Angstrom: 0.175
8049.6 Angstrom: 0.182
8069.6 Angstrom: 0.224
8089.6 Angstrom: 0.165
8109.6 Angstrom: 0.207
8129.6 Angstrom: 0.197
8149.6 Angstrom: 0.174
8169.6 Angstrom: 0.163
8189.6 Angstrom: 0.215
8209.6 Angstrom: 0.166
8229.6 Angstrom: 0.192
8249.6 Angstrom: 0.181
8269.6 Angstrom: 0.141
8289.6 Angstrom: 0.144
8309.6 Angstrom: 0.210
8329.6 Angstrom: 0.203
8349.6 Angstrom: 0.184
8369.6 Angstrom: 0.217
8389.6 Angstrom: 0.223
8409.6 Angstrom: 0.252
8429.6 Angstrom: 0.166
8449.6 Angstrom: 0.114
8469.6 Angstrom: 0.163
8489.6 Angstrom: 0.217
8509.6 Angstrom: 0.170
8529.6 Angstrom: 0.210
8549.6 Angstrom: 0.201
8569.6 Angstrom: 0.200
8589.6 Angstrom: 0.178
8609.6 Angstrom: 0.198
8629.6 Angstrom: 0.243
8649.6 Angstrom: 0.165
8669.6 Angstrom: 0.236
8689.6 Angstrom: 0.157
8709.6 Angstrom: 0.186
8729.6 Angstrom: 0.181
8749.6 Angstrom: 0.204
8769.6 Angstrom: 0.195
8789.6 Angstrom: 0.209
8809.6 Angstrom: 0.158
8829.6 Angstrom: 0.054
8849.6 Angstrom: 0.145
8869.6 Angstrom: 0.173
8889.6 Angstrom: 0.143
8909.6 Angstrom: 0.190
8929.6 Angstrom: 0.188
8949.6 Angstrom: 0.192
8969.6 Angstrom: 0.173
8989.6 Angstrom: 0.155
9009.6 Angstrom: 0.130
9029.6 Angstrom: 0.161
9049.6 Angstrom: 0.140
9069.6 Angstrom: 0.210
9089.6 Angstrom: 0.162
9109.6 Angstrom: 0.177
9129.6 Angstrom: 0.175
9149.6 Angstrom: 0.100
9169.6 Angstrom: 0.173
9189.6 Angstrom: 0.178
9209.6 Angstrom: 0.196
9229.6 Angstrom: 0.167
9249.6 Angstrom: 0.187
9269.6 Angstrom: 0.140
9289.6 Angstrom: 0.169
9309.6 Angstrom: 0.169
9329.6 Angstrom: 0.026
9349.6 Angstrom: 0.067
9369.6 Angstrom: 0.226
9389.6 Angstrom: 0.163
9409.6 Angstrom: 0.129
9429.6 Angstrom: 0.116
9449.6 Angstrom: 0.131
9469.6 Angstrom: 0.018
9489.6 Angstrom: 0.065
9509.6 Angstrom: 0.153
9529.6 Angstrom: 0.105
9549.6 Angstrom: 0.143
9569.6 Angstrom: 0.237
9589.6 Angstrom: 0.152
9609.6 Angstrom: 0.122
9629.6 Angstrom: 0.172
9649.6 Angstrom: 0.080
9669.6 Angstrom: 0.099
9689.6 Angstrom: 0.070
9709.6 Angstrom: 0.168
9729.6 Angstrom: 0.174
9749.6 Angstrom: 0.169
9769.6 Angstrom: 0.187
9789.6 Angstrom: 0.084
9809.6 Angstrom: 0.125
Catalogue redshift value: 1.06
